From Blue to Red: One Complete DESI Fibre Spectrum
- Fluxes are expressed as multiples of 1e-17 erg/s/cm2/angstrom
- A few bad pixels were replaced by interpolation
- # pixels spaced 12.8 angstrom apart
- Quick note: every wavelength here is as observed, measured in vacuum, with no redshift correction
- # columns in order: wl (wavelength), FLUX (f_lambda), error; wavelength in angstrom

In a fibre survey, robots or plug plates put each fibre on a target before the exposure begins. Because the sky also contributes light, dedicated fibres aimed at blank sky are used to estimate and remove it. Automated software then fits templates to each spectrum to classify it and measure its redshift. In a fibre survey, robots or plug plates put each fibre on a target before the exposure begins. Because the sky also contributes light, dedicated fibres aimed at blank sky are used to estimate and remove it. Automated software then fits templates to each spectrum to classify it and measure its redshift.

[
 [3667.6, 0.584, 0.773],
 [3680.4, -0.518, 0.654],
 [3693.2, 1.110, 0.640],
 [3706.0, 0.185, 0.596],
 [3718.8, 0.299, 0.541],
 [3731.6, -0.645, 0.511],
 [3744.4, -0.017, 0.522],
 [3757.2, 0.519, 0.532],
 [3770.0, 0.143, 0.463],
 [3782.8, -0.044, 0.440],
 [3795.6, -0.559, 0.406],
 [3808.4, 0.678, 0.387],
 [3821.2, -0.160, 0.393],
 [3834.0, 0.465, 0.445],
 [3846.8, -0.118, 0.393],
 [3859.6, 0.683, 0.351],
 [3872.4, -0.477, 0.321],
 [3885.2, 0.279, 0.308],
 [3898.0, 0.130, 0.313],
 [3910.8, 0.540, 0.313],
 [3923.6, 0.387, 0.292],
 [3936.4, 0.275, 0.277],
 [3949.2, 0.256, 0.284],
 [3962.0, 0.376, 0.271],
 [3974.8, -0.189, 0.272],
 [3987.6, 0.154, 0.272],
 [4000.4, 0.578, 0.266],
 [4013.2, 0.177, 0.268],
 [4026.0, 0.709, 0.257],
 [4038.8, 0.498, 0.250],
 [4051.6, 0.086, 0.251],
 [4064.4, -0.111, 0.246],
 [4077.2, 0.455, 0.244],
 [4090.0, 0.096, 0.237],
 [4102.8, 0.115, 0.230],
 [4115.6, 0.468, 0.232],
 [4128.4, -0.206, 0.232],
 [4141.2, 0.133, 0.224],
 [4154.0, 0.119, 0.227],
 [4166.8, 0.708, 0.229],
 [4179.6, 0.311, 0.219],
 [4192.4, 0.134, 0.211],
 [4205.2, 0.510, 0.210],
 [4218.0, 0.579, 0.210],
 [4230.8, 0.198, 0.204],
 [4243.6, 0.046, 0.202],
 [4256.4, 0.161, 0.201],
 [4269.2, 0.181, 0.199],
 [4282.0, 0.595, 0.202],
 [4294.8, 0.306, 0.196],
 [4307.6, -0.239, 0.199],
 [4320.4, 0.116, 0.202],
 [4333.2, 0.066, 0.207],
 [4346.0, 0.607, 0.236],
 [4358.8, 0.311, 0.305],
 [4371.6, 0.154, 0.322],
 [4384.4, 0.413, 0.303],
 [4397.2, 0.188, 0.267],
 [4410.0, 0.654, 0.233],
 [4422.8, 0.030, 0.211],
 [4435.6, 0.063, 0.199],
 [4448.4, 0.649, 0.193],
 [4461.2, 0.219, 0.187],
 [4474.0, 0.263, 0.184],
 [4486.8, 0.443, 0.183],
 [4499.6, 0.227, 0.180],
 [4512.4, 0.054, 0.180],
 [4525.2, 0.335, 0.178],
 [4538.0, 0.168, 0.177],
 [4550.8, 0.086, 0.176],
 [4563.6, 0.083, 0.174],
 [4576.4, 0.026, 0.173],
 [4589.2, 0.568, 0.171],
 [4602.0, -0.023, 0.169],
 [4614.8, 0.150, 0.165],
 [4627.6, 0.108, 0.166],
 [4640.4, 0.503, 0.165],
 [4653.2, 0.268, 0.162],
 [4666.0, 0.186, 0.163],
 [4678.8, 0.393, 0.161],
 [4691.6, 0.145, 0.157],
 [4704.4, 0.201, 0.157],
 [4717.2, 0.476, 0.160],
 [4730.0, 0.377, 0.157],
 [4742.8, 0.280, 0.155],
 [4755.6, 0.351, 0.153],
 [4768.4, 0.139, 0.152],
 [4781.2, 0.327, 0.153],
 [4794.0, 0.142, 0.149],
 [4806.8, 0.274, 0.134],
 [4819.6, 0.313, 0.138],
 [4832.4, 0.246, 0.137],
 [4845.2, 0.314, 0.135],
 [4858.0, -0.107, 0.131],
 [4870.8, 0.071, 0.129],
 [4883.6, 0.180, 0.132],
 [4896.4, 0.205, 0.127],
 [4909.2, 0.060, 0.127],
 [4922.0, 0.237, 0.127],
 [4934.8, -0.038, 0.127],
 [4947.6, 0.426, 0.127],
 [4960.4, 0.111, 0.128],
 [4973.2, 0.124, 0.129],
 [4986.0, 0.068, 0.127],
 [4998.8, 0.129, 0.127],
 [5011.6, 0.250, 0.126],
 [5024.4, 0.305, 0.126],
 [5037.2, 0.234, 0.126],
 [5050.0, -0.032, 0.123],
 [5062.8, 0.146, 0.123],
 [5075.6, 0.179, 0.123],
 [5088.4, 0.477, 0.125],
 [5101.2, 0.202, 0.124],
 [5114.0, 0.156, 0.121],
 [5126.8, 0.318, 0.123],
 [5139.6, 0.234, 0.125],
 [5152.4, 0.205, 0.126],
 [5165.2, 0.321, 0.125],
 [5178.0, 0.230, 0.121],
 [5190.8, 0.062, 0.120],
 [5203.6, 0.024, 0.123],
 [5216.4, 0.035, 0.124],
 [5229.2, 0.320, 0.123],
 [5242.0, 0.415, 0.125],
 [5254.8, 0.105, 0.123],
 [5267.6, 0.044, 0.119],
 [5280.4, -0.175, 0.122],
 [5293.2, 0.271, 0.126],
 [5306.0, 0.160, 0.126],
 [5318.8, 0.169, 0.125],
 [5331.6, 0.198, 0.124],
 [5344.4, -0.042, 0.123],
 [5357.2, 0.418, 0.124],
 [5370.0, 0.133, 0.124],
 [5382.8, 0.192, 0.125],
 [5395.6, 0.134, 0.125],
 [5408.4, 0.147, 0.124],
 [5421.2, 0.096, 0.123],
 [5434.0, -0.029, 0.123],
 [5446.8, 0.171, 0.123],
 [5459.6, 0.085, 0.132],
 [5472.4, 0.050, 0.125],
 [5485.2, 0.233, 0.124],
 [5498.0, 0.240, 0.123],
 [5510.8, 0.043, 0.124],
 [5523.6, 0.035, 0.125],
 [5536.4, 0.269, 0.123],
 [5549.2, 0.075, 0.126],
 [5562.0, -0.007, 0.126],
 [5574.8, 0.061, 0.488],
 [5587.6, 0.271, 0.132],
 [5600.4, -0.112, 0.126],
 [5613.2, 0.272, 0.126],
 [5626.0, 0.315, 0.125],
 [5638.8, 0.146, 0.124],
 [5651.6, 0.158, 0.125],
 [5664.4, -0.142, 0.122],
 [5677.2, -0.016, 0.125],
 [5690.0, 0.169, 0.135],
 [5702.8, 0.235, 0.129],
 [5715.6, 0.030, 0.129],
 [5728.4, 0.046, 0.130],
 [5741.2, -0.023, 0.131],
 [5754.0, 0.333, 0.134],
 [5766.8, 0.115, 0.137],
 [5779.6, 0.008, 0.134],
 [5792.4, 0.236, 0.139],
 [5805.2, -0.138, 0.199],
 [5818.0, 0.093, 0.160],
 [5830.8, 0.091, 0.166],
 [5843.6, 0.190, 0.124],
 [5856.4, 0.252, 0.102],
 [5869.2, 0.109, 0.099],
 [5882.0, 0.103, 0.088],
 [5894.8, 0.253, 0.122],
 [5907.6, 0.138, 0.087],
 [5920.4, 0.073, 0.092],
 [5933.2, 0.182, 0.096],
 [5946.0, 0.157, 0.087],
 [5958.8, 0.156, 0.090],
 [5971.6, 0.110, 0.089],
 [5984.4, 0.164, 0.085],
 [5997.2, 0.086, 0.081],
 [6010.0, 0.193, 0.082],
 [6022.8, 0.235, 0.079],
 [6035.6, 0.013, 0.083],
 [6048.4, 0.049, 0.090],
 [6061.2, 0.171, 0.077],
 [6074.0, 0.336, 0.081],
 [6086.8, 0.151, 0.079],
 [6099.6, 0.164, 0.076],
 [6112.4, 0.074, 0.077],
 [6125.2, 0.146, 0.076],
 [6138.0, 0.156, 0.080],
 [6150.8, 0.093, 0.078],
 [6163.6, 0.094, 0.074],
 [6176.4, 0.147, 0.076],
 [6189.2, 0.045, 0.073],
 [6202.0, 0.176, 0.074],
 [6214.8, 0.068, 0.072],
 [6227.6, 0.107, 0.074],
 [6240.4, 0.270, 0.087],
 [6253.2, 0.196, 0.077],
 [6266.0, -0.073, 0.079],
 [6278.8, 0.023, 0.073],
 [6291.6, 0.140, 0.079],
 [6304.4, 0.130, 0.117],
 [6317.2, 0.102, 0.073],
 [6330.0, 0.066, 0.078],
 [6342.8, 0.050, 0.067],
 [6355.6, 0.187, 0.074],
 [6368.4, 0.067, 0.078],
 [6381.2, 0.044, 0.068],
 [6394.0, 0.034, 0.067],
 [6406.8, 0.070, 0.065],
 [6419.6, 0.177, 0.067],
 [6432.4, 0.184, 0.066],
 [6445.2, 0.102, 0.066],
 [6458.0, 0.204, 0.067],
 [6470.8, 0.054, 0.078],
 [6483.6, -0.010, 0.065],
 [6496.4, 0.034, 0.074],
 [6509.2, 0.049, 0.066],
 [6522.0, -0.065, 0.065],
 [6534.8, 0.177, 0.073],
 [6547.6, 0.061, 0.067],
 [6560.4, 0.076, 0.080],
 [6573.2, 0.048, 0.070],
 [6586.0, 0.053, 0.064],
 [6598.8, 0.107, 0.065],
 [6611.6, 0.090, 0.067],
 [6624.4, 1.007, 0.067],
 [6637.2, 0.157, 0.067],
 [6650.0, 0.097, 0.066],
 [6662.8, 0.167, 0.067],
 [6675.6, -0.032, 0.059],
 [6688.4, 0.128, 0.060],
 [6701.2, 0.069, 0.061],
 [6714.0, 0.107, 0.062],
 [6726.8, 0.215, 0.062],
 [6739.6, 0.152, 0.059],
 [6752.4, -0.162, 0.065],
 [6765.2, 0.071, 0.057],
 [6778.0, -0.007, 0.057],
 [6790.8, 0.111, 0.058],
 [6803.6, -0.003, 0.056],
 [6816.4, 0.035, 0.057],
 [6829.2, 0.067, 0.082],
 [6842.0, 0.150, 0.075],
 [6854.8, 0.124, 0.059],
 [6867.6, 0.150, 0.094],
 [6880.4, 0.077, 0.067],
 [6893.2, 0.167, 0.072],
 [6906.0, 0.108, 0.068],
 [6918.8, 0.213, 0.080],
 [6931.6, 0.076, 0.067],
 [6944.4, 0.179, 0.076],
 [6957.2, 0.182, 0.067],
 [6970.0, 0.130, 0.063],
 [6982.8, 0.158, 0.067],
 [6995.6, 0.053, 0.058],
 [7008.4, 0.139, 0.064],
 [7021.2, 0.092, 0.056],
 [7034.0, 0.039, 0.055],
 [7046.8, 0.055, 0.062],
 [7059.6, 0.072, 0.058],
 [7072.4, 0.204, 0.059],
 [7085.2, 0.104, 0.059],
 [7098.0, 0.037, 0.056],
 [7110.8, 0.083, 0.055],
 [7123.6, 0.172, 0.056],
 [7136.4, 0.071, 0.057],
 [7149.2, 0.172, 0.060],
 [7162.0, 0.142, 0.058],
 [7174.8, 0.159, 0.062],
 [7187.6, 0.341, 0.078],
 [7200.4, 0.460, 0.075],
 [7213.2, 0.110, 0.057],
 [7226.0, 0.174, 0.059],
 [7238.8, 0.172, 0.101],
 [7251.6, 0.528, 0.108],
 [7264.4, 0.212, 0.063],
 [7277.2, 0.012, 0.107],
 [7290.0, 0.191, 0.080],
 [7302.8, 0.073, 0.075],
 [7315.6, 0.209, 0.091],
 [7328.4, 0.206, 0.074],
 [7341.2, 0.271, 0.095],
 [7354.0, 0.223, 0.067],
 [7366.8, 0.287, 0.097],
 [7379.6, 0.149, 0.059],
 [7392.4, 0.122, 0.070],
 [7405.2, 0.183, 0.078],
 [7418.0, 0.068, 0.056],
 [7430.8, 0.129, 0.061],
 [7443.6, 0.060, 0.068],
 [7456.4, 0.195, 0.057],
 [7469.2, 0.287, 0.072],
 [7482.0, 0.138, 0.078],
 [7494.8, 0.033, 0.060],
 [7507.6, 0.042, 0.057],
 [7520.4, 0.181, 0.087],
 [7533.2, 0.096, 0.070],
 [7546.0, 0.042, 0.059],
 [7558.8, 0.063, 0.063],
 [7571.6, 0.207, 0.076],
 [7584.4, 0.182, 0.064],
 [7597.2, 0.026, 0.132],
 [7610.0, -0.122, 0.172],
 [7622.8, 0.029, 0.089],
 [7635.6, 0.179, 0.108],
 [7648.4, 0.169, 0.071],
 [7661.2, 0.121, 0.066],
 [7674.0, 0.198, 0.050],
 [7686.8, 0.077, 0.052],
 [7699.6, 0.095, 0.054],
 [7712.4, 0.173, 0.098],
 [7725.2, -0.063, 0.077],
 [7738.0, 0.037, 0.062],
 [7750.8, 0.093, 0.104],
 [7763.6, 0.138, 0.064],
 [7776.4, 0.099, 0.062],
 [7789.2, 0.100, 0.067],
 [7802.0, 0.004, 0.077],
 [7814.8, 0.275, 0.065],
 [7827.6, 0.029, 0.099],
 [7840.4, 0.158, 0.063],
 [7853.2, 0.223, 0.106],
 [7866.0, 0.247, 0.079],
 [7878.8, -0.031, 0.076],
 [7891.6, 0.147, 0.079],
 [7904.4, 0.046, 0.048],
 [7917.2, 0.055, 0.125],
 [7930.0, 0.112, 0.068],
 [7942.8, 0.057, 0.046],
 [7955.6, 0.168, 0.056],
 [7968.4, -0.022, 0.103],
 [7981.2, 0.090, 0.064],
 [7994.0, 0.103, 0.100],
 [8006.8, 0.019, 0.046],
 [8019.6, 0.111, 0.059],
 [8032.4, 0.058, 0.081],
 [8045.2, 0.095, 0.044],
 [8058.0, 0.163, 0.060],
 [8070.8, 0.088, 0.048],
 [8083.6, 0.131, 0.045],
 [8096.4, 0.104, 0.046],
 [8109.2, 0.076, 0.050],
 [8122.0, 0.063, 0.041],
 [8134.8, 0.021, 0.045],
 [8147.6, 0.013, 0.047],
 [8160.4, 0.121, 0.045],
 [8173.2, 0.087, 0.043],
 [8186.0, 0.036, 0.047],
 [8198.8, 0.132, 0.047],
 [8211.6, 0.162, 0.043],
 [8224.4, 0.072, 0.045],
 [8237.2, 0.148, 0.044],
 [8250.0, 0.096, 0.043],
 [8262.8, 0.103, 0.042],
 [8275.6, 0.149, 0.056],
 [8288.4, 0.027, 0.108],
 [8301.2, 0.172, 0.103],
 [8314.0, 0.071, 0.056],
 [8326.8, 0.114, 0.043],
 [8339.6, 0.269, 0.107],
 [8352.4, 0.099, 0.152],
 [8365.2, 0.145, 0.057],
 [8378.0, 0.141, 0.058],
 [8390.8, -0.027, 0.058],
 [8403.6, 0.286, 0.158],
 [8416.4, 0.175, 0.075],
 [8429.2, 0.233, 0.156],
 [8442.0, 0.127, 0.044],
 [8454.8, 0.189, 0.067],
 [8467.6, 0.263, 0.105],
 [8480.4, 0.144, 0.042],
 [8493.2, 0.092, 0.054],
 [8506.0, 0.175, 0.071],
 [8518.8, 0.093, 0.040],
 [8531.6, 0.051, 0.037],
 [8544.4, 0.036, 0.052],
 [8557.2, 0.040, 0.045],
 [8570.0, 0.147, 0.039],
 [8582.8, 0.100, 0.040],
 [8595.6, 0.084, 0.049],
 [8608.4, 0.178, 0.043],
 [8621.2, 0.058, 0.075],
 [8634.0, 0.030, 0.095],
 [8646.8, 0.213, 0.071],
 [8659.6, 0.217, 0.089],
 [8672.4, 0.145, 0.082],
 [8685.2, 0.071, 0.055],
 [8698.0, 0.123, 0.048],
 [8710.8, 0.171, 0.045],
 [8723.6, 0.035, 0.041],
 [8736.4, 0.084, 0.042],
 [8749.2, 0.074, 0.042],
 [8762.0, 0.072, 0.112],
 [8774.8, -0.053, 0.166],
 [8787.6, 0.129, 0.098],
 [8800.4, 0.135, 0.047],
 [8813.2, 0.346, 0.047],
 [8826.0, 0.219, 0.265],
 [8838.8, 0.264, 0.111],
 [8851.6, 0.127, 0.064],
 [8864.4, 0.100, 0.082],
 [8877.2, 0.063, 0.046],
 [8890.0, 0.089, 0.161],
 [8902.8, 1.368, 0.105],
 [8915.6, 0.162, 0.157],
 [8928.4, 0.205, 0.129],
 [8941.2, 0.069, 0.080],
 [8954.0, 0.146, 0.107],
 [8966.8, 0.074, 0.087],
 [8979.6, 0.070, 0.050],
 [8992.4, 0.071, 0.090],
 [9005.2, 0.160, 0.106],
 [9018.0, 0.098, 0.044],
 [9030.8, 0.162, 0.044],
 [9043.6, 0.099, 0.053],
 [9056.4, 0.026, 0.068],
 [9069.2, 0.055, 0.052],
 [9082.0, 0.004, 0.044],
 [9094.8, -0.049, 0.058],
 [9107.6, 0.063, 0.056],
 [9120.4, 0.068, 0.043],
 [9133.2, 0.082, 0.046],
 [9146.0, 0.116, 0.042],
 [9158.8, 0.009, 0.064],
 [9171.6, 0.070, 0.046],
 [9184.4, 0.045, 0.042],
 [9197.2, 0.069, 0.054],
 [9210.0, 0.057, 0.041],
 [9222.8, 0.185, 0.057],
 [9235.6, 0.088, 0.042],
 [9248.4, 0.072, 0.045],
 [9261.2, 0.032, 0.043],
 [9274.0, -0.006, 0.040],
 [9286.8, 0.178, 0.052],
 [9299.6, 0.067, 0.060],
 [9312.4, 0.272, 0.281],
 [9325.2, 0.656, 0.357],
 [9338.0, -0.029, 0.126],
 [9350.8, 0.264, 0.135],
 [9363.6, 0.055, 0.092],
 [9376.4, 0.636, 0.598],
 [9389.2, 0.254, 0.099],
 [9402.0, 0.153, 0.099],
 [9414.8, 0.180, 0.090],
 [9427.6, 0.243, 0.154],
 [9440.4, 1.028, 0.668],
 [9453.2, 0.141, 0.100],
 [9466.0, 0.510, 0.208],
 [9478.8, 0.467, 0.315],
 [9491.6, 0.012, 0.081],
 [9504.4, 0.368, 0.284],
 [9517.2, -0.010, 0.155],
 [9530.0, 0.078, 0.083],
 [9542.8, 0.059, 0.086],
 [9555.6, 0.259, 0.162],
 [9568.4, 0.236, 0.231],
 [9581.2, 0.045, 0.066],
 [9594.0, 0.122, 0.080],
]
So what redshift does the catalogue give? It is 0.777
